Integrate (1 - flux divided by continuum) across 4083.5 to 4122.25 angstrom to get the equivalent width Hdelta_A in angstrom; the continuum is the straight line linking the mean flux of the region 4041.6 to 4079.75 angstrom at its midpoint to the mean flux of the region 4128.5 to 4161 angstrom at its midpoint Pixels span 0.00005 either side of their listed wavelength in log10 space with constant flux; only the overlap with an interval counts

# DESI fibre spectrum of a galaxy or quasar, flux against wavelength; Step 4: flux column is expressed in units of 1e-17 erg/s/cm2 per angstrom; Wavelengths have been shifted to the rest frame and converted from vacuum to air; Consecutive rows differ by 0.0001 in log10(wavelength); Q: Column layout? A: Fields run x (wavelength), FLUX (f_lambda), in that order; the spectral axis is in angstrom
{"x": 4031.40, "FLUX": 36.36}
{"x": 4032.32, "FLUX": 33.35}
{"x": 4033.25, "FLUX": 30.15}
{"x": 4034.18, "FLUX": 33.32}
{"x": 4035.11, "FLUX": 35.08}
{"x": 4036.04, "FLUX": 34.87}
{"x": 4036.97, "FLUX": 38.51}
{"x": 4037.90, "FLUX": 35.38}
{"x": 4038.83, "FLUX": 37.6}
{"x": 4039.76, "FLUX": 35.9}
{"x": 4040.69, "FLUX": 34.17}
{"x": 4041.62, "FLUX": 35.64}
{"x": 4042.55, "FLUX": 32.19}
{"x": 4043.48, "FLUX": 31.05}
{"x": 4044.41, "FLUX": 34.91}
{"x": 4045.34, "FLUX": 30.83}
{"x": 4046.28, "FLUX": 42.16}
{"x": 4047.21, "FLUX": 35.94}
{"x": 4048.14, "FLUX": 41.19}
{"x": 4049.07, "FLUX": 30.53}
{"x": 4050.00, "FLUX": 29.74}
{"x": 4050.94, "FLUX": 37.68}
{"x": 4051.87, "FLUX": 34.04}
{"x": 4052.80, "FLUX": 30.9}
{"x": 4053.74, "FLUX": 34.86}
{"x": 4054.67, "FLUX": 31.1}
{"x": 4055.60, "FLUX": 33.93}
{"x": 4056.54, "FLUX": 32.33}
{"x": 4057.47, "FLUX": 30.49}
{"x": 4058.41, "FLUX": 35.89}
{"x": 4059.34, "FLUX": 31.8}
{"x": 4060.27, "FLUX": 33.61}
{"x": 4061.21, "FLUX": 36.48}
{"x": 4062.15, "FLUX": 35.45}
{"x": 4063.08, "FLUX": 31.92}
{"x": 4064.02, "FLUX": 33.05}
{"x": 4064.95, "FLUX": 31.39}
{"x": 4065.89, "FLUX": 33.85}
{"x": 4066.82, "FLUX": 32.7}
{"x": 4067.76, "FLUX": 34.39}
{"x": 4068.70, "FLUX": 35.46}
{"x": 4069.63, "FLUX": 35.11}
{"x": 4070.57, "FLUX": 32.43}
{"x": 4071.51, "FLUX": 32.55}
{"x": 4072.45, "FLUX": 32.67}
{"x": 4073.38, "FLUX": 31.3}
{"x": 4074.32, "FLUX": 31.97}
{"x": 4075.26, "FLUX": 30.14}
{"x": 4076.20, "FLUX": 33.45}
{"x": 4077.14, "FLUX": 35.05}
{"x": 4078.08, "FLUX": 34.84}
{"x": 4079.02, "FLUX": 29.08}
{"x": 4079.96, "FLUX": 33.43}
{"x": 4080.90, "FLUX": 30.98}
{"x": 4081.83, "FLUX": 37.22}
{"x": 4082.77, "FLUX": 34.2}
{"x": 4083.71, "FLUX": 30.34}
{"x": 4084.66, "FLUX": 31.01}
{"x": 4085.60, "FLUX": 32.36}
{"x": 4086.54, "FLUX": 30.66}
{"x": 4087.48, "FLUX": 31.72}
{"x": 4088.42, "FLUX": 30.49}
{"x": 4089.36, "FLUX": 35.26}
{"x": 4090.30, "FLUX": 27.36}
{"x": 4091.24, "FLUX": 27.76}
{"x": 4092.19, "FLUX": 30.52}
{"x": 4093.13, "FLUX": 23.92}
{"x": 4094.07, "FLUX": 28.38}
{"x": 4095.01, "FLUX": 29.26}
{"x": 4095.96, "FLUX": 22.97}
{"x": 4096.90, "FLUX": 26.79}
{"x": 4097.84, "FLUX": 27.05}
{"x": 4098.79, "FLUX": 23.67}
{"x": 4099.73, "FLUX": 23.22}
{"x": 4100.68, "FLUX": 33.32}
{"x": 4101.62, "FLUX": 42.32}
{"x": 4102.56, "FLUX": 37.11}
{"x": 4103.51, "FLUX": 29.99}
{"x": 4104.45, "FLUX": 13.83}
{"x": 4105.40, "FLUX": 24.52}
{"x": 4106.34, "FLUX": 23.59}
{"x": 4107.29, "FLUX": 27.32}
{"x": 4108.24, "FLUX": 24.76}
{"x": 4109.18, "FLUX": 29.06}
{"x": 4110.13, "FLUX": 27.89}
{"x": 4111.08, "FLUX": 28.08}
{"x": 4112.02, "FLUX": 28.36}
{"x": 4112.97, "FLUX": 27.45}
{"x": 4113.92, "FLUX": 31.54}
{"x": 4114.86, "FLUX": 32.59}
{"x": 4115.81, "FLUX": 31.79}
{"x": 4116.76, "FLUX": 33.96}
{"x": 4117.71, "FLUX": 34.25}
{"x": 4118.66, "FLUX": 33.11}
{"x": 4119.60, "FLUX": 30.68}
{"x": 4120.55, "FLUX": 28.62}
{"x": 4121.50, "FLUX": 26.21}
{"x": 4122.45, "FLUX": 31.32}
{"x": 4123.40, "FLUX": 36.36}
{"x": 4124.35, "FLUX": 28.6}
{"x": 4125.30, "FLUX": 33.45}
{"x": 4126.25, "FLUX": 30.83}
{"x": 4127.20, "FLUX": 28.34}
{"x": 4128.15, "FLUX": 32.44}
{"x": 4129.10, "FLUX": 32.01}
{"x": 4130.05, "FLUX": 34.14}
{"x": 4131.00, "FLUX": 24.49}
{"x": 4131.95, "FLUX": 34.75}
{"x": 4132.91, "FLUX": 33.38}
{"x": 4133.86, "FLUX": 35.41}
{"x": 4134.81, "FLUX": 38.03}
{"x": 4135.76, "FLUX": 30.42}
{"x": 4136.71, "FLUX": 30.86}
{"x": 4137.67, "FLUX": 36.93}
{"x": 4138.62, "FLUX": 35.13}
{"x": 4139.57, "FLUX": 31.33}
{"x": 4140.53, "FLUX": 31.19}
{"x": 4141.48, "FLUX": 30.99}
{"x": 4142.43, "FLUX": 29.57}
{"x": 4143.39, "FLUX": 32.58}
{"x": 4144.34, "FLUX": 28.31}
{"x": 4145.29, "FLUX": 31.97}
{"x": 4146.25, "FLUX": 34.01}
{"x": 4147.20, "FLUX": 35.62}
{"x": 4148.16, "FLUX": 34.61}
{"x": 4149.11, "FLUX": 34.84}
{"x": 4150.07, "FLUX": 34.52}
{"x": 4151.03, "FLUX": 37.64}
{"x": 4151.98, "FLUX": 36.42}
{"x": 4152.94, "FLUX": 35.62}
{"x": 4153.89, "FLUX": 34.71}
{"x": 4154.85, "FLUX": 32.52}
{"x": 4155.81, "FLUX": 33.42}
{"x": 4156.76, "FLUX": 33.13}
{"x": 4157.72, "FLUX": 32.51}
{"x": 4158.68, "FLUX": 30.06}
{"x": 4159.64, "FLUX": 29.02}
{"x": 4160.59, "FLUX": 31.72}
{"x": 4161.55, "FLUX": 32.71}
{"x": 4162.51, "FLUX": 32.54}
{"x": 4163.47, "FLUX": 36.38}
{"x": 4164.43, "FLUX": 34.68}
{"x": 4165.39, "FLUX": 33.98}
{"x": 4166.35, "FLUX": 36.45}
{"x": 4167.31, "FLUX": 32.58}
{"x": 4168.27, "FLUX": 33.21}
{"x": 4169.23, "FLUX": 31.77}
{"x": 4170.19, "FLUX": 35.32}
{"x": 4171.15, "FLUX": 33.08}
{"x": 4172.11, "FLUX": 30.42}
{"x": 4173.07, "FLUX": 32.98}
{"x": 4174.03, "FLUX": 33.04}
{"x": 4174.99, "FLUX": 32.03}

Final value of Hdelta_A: 4.8 angstrom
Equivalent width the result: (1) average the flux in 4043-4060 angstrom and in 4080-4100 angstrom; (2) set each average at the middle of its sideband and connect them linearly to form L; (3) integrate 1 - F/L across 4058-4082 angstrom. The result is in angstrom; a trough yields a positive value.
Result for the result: -1.2 angstrom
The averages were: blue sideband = 33.9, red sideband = 29.4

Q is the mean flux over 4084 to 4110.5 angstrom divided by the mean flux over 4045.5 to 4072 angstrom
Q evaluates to 0.84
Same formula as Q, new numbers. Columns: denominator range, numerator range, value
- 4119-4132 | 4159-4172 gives 1.08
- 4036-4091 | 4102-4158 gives 0.94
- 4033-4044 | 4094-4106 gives 0.80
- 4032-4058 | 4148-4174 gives 0.98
